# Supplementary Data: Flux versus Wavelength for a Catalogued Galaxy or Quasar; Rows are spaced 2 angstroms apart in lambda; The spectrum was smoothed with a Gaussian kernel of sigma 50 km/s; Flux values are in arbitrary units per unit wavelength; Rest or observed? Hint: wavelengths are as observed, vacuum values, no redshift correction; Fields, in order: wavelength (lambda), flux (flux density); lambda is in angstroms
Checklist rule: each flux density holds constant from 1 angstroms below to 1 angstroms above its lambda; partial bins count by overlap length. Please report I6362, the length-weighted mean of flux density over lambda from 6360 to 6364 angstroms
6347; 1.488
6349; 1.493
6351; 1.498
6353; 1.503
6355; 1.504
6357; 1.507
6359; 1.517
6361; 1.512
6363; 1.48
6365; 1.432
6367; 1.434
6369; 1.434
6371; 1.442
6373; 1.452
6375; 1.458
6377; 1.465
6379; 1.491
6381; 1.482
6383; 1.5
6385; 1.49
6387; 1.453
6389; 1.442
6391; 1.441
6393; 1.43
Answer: 1.5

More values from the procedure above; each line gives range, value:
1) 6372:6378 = 1.46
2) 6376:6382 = 1.48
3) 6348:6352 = 1.5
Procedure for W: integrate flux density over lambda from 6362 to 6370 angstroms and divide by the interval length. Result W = 1.44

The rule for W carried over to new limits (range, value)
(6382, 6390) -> 1.47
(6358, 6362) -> 1.51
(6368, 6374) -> 1.44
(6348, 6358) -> 1.5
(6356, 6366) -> 1.49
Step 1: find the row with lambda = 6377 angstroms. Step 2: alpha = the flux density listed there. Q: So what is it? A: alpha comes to 1.465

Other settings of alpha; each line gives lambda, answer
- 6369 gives 1.434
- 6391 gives 1.441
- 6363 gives 1.48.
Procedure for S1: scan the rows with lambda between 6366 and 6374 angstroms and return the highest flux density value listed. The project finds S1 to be 1.452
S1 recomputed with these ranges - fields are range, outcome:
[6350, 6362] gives 1.517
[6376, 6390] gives 1.5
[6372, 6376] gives 1.458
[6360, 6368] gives 1.512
